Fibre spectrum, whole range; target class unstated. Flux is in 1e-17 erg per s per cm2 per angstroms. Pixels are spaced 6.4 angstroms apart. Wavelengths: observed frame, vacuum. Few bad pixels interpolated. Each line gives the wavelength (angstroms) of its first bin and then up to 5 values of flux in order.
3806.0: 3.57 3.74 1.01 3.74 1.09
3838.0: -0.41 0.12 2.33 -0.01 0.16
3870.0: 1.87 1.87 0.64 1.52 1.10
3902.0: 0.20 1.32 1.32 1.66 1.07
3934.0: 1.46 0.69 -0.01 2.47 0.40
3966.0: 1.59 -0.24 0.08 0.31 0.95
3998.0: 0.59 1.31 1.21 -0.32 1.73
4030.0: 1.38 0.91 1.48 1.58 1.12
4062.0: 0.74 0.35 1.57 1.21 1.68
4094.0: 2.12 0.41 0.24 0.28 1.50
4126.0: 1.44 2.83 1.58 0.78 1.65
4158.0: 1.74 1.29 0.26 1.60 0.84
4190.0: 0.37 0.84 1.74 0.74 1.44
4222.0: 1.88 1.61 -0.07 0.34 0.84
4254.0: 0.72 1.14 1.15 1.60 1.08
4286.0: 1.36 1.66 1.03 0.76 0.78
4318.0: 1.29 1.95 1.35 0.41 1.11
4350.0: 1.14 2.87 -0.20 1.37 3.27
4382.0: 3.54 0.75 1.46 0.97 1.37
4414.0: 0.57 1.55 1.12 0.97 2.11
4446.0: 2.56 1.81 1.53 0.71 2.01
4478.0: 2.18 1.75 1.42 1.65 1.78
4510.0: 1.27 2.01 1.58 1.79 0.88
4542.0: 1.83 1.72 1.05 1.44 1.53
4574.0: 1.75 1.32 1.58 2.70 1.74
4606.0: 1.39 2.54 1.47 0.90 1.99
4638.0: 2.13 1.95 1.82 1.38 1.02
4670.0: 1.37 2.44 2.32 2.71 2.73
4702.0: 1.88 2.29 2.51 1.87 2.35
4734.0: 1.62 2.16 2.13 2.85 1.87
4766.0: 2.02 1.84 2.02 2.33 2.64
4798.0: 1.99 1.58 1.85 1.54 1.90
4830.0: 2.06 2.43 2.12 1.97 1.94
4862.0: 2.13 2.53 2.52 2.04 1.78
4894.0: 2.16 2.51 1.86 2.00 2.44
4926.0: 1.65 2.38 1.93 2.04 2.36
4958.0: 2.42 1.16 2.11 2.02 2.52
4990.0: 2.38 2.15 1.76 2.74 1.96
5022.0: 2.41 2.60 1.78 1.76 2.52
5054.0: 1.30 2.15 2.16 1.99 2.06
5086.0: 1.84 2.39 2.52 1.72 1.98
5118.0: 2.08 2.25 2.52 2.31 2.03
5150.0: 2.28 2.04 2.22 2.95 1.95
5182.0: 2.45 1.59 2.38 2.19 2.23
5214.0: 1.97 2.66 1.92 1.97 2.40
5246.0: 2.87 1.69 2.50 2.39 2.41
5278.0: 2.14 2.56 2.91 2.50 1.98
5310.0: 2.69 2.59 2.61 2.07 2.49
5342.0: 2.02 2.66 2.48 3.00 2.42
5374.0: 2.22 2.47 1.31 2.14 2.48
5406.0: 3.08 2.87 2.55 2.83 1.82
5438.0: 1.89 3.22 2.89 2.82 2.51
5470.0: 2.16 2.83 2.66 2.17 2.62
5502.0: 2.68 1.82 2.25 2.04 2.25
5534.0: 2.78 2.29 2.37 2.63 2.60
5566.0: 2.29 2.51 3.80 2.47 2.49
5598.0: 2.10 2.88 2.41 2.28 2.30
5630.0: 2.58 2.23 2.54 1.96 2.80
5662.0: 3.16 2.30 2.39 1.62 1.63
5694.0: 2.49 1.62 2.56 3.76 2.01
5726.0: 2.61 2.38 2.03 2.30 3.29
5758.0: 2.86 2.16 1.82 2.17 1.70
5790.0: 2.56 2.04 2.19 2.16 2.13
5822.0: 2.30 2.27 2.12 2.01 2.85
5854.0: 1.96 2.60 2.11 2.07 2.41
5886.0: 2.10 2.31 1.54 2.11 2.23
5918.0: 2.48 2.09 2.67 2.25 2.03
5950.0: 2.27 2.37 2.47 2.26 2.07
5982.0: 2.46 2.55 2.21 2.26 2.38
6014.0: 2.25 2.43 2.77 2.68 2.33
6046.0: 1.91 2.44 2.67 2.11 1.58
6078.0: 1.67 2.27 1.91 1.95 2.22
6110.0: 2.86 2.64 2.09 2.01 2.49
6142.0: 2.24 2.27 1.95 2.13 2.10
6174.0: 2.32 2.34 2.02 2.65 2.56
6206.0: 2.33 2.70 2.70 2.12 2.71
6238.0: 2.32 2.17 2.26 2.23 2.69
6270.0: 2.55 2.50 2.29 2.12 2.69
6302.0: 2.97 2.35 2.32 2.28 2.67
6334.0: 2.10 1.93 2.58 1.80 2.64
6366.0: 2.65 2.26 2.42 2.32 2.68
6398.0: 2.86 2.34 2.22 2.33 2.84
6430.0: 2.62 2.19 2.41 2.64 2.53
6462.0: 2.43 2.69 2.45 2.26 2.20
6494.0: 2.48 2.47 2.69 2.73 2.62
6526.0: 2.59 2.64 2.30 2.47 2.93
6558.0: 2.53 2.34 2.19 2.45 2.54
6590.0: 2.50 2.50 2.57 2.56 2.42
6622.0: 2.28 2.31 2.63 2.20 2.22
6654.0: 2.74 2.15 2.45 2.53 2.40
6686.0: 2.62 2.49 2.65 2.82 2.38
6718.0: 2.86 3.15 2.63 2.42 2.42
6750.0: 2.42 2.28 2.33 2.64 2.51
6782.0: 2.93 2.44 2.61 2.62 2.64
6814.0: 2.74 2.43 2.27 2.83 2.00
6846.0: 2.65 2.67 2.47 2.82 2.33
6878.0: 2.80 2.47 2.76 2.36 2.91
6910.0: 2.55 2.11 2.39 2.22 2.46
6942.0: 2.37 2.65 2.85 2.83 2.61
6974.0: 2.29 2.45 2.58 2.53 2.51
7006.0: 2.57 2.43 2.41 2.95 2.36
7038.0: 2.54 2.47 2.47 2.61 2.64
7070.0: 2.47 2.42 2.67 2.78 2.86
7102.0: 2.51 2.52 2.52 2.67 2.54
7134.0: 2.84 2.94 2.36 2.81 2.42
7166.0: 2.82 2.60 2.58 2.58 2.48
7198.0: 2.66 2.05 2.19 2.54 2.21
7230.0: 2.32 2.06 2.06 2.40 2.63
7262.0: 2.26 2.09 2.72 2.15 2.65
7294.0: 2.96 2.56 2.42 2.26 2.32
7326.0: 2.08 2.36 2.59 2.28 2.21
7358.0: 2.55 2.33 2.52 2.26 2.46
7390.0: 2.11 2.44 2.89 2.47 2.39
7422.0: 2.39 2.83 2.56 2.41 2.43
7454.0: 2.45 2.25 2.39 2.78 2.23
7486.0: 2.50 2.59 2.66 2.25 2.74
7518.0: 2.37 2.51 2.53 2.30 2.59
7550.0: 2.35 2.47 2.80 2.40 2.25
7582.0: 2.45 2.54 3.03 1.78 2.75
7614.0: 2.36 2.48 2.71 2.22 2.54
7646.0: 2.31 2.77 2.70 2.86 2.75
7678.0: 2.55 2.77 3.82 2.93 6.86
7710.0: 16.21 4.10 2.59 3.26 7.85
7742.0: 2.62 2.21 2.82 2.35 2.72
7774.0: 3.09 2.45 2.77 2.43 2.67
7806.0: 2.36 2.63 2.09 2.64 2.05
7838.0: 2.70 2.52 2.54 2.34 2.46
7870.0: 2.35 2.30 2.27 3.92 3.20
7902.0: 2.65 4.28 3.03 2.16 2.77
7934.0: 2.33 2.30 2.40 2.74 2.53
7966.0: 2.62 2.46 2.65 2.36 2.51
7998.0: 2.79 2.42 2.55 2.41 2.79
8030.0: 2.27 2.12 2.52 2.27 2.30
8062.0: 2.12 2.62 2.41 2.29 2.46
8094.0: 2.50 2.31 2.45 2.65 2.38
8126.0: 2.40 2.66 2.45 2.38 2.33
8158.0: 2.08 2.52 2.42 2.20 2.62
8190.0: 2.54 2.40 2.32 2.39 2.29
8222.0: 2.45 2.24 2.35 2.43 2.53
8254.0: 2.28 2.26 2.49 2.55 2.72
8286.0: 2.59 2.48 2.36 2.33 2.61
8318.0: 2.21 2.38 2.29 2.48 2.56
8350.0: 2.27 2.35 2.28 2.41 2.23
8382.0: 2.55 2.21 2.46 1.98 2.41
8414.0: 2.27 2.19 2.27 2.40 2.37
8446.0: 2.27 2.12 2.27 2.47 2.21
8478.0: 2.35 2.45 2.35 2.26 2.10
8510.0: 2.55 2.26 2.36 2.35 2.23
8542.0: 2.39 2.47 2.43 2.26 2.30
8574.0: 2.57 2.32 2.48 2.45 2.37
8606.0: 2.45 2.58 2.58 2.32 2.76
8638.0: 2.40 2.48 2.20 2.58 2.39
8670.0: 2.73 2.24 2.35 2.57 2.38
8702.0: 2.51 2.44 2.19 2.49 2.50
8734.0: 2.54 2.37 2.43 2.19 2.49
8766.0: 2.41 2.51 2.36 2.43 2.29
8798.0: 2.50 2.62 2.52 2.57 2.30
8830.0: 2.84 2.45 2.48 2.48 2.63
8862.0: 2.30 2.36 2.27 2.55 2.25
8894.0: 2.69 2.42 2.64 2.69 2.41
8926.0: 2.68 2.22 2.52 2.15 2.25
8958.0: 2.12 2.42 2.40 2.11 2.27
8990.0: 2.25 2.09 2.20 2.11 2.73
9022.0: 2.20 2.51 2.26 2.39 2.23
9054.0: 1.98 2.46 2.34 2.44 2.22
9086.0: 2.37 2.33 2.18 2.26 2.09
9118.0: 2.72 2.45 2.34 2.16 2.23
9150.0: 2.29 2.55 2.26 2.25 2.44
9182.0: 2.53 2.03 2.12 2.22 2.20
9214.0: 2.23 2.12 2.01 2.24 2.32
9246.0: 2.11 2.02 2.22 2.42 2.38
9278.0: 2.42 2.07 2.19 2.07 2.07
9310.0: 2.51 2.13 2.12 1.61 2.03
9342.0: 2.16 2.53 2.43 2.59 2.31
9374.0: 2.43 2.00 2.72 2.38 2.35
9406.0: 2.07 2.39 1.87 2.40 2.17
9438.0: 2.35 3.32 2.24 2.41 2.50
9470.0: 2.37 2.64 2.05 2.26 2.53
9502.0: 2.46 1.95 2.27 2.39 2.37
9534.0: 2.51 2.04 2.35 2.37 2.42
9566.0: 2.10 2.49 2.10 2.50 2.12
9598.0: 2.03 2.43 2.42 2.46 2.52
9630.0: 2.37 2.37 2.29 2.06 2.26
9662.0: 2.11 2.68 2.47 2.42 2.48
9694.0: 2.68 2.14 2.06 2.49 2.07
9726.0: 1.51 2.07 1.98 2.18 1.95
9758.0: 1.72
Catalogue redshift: 0.175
